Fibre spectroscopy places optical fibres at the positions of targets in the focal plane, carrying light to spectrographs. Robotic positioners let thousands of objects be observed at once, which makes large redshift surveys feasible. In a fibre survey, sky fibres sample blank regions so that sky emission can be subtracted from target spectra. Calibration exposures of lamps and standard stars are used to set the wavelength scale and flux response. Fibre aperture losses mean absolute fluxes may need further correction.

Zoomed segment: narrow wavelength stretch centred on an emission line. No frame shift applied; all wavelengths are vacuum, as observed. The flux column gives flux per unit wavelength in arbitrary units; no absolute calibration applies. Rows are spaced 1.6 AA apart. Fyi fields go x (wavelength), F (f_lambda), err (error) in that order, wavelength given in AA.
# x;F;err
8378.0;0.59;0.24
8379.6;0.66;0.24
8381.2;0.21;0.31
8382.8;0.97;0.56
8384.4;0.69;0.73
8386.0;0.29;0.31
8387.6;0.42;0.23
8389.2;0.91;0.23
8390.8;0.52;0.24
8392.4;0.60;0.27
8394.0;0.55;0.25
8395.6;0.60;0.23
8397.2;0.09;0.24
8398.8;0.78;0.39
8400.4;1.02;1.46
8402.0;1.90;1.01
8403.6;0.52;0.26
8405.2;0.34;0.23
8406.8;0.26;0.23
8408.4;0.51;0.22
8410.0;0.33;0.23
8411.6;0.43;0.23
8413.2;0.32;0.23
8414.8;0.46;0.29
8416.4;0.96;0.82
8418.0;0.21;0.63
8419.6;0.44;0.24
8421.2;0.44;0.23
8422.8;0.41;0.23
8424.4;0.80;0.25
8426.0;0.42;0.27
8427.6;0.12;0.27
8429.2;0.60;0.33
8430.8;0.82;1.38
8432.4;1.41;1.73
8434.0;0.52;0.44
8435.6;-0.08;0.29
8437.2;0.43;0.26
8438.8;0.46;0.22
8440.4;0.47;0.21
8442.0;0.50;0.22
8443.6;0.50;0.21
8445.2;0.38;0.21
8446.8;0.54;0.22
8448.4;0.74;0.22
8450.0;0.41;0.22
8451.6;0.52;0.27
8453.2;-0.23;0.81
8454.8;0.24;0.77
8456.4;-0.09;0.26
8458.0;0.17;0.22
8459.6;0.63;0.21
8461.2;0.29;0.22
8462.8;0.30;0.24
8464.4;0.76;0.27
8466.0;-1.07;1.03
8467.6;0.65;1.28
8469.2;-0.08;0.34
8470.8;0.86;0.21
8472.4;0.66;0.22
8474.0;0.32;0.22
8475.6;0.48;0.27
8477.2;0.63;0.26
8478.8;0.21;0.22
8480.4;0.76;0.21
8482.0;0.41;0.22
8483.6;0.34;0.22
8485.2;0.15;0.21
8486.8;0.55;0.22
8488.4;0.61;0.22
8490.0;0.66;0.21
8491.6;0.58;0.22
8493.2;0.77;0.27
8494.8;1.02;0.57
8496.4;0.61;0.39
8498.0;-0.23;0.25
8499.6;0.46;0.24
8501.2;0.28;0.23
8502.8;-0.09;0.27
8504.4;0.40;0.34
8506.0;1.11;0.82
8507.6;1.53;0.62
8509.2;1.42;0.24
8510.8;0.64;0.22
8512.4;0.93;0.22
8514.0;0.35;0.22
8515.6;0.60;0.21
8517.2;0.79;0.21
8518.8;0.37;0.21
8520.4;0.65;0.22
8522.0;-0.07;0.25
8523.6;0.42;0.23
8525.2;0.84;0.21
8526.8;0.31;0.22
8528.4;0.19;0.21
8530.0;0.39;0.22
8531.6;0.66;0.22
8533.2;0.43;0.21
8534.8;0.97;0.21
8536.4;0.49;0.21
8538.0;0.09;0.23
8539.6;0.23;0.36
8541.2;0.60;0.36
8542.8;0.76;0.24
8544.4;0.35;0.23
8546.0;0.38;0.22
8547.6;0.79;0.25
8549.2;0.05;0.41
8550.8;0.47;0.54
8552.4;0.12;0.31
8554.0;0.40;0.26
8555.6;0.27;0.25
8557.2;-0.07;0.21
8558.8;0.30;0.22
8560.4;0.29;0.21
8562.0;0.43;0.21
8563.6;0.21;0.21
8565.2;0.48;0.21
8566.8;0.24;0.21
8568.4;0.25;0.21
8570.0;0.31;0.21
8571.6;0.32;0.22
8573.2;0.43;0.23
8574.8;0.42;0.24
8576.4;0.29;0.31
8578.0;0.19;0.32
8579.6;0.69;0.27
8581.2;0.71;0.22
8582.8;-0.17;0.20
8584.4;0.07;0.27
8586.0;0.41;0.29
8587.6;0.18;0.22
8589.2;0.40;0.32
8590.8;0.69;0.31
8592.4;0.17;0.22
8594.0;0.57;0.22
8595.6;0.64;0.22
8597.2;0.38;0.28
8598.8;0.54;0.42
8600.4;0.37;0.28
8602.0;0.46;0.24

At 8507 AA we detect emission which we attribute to H-gamma 4340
